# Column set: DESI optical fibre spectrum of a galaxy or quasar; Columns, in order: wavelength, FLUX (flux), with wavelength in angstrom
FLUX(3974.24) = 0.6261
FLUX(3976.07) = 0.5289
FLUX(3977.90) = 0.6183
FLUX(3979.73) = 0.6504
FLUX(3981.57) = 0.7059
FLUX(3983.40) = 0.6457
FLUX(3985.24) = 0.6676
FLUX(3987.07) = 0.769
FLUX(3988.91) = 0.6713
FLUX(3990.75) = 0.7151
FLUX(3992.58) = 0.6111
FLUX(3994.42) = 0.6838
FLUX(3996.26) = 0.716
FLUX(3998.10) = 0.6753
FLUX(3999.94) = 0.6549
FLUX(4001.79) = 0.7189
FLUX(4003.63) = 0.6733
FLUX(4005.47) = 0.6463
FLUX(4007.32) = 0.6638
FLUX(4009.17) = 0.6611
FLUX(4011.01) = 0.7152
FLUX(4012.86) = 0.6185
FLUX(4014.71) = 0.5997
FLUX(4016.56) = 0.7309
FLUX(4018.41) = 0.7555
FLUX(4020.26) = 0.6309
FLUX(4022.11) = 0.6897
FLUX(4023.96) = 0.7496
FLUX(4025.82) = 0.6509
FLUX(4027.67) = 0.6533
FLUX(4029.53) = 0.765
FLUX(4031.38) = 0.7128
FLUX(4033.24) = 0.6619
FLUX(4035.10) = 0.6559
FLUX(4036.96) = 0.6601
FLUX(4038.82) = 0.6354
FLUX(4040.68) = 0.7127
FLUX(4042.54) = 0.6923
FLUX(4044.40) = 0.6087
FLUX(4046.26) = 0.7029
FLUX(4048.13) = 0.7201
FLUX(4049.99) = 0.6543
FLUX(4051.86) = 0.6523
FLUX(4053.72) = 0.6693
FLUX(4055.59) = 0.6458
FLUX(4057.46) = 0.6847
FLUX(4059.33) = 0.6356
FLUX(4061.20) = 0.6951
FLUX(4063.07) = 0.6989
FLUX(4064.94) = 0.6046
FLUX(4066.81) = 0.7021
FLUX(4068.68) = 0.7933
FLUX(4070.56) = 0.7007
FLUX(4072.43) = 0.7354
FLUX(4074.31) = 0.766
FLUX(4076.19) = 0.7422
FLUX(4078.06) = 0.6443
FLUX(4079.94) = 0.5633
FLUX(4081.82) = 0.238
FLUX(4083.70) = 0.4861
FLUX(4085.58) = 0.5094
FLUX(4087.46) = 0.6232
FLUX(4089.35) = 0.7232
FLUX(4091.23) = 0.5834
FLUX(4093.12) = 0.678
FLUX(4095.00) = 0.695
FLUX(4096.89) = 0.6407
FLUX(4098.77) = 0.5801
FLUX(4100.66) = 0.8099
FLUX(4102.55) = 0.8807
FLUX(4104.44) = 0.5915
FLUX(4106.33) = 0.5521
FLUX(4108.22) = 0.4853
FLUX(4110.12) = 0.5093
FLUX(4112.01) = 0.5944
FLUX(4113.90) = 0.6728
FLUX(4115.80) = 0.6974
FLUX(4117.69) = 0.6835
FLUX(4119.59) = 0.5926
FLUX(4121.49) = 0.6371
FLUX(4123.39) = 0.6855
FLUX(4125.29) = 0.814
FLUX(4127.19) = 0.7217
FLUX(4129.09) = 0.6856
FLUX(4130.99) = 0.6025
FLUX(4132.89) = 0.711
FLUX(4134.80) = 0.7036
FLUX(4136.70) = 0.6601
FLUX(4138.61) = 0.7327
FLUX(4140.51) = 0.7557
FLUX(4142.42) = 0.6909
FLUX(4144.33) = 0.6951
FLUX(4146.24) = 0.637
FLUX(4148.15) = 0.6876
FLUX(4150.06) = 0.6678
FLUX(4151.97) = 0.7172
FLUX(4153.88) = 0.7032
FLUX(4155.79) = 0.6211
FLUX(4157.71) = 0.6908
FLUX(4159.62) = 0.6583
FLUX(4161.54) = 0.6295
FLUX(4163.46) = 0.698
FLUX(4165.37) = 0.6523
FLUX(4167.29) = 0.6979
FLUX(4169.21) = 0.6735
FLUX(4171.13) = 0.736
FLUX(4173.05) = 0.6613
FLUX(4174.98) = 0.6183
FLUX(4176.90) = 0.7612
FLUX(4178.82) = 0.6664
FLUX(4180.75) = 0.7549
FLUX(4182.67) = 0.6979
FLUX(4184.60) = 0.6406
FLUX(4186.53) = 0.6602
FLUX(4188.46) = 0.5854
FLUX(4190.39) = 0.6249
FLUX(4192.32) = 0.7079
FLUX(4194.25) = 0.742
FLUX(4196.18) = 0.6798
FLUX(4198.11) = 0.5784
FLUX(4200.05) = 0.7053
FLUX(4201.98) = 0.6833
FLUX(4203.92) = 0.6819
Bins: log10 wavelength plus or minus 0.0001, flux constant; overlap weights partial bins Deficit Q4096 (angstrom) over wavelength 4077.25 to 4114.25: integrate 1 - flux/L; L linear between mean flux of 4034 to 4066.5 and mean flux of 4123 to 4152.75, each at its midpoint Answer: 4.4 angstrom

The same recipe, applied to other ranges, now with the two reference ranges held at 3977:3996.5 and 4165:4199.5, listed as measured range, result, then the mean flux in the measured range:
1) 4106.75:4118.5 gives 1.25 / 0.604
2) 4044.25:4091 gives 1.96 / 0.648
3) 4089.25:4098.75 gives 0.35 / 0.651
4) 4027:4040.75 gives -0.10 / 0.68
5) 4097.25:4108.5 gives 0.27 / 0.659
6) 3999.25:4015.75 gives 0.35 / 0.662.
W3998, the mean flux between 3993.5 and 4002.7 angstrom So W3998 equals 0.689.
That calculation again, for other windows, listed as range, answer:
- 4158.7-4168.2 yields 0.667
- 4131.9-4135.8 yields 0.706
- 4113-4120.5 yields 0.662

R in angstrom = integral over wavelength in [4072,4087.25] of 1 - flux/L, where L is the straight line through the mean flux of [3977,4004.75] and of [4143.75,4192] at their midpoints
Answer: 2.12 angstrom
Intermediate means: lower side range 0.678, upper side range 0.674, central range 0.582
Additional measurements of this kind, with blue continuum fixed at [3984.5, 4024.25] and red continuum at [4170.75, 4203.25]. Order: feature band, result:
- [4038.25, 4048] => 0.1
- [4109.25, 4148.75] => 0.1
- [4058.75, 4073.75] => -0.4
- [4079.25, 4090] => 2.6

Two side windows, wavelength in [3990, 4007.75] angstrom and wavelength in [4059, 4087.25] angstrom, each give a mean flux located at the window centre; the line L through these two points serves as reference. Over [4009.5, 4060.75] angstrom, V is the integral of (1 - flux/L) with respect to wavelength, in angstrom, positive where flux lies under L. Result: -1.6 angstrom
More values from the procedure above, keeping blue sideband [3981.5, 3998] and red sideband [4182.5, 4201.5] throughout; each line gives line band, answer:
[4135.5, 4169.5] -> -0.8 angstrom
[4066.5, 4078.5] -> -1.0 angstrom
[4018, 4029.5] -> -0.2 angstrom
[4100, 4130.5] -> 0.4 angstrom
